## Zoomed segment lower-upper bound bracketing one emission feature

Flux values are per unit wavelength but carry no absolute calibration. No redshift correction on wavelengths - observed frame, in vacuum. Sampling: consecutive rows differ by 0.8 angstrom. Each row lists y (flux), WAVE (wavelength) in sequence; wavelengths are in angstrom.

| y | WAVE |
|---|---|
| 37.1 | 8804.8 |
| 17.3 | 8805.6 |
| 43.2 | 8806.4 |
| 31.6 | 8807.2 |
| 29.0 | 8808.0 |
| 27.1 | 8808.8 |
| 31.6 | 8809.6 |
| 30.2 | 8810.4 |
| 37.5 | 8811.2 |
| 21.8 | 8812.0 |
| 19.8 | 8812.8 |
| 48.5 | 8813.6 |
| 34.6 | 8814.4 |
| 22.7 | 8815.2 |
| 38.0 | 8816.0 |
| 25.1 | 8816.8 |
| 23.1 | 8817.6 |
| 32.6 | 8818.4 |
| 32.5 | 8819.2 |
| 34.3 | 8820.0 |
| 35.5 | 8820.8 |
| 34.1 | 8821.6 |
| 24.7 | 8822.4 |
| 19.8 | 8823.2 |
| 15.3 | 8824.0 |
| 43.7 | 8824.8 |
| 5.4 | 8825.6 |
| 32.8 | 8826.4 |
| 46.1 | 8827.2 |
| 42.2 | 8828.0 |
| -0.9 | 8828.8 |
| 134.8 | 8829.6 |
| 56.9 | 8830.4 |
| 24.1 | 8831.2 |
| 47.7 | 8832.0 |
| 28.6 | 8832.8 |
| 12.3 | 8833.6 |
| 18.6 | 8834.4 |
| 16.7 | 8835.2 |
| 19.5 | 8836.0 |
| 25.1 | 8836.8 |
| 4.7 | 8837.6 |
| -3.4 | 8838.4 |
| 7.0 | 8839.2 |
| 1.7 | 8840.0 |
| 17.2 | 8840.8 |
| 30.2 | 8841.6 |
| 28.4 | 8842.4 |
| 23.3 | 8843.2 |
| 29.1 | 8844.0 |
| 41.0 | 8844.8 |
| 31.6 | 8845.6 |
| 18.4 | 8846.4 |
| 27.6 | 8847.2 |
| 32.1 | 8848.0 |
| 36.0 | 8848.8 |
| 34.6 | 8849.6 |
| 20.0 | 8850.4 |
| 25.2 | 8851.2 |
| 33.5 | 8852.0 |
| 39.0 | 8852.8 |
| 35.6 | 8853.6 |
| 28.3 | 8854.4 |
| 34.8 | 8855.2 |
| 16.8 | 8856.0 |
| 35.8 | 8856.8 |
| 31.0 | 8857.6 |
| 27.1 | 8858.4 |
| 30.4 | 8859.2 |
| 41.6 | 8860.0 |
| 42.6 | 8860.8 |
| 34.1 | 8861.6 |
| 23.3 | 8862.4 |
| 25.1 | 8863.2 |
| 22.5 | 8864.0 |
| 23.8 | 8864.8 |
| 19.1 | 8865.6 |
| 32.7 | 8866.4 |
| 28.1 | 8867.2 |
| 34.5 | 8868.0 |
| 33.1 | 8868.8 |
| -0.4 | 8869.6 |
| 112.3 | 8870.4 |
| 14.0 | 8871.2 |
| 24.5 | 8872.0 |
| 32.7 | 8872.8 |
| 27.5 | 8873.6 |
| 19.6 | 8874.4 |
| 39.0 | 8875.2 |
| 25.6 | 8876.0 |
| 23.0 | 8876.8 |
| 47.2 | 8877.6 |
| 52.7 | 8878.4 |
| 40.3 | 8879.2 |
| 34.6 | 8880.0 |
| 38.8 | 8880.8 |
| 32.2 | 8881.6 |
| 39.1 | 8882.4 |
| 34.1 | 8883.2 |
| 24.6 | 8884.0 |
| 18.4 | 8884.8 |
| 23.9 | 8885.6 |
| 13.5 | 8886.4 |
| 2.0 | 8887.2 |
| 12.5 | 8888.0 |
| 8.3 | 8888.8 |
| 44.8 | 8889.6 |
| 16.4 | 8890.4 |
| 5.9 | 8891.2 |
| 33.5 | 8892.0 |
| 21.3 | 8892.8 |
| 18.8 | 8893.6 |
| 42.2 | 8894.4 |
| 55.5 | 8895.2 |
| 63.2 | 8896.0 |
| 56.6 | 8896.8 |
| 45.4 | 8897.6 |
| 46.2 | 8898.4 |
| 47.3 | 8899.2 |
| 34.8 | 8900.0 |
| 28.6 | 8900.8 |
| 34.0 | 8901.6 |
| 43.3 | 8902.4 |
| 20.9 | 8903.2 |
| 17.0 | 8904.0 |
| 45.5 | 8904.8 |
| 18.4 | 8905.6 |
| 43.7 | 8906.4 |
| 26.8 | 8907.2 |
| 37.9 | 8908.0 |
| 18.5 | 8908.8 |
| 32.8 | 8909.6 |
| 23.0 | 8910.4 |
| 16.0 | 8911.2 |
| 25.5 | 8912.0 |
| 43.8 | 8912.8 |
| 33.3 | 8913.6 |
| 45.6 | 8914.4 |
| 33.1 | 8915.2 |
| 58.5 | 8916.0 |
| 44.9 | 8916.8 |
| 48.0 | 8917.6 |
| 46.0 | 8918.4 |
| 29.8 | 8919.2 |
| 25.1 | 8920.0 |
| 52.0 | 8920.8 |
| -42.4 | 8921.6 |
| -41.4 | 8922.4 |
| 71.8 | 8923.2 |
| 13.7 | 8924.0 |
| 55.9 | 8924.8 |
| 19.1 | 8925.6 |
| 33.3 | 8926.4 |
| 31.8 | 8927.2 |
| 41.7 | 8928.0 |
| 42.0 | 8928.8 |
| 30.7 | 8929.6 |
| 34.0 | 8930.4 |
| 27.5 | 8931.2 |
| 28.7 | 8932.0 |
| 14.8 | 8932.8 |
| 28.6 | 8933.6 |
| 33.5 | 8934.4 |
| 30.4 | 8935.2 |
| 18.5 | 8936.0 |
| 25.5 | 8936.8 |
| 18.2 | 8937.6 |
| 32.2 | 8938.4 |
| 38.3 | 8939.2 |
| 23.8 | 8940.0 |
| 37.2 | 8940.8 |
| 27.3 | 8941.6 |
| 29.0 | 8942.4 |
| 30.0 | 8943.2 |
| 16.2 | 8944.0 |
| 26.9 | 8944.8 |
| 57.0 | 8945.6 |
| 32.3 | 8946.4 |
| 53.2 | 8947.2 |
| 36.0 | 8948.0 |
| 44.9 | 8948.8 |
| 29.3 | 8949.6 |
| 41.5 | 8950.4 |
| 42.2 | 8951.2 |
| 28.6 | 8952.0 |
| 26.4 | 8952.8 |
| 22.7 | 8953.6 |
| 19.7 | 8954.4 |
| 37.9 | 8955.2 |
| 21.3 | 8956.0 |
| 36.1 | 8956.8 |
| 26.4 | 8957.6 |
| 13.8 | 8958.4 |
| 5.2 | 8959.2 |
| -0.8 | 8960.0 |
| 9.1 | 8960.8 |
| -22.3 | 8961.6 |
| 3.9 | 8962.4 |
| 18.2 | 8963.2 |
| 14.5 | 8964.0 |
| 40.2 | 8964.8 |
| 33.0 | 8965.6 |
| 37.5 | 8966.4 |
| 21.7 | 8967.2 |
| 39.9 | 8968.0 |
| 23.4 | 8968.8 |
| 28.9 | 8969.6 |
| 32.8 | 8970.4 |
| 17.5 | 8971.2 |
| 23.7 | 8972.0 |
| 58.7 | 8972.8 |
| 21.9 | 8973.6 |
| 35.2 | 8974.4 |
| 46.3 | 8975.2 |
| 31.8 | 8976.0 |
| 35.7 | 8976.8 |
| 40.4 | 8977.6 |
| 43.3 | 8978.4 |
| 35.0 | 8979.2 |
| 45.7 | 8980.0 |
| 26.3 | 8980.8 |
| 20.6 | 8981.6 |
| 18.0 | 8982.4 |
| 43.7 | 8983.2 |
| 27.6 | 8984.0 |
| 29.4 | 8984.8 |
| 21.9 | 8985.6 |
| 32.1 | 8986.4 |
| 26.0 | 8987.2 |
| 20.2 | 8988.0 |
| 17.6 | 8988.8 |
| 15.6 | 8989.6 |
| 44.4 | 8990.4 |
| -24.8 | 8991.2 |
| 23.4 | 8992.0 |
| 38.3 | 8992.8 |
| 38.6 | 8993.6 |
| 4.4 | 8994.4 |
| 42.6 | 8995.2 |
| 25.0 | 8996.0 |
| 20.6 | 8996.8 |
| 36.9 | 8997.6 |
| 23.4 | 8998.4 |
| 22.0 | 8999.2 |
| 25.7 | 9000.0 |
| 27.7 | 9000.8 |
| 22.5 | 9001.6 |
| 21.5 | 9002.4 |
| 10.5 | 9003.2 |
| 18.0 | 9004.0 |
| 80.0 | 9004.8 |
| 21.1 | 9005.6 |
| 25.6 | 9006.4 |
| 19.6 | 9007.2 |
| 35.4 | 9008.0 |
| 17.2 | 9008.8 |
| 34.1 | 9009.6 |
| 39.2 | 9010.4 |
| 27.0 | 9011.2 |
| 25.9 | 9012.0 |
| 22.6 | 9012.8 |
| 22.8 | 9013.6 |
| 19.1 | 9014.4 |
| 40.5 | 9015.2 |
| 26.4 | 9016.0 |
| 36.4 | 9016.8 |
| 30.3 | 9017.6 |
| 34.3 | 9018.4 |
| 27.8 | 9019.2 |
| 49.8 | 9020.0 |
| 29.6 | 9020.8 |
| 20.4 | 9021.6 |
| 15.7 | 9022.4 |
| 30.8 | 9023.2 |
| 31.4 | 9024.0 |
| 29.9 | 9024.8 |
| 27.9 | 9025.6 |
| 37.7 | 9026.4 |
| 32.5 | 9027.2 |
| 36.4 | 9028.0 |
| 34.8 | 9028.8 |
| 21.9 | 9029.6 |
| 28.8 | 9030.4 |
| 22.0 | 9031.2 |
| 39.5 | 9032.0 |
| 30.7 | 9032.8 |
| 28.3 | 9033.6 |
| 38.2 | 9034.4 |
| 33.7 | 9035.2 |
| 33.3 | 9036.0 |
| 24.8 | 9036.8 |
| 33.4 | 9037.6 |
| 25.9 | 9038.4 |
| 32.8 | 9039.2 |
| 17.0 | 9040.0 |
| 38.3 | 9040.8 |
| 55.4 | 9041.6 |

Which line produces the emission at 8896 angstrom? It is [S II]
